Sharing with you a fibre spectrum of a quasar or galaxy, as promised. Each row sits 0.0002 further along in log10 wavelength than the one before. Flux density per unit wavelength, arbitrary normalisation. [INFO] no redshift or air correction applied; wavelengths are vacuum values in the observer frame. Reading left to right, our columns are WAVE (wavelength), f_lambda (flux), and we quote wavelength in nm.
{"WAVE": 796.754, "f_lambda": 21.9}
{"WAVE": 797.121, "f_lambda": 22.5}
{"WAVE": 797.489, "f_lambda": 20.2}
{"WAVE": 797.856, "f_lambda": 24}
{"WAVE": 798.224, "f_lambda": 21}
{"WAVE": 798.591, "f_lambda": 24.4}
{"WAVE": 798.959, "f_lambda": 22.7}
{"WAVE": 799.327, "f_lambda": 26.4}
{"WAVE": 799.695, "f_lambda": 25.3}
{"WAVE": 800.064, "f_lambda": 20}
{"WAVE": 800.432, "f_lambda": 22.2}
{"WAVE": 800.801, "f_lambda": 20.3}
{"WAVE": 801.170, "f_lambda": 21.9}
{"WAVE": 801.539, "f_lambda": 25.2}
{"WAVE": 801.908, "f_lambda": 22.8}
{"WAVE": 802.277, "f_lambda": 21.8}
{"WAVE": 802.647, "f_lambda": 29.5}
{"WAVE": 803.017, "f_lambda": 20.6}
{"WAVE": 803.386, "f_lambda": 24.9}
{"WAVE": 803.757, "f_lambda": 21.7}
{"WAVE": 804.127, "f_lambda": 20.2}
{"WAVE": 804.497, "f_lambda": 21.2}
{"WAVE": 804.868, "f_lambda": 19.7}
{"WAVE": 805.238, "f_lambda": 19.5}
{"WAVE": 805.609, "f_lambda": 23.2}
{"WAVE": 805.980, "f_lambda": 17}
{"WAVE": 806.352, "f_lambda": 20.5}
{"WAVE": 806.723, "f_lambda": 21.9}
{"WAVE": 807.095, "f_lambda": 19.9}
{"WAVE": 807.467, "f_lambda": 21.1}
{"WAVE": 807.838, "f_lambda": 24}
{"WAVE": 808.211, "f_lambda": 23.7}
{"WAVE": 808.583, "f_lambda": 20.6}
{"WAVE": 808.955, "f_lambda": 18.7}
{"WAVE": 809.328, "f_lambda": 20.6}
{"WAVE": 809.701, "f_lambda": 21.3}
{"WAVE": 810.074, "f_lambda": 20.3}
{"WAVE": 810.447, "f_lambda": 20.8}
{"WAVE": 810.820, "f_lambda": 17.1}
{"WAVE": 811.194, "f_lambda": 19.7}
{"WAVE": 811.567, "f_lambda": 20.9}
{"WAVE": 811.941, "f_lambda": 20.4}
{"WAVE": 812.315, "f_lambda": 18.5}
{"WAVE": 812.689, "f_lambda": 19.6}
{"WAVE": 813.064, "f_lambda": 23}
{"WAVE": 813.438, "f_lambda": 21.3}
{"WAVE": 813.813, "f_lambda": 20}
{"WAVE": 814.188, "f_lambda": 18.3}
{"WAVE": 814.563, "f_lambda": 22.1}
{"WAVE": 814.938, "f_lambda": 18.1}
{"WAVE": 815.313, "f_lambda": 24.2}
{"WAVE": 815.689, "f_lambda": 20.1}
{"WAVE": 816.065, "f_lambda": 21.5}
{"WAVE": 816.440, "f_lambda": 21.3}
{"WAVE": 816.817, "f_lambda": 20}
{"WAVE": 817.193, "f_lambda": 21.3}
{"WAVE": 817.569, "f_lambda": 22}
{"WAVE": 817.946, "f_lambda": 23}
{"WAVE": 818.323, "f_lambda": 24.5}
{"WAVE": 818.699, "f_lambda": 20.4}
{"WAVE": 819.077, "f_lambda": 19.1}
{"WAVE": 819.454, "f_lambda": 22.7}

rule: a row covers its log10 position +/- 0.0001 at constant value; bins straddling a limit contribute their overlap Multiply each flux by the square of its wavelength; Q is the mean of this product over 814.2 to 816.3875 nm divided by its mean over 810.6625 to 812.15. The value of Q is 1.08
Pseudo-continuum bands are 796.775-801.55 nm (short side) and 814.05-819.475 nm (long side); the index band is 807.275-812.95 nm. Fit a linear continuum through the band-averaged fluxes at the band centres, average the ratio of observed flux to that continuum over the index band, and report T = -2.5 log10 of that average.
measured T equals 0.06 mag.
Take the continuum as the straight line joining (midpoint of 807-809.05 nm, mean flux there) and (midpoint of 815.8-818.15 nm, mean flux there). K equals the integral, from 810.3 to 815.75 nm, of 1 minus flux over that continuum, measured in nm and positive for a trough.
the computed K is 0.31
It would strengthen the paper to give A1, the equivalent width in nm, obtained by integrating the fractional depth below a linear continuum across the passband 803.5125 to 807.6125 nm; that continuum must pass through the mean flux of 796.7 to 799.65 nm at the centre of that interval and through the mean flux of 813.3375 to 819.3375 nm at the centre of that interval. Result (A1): 0.31 nm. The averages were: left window 23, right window 21.1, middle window 20.6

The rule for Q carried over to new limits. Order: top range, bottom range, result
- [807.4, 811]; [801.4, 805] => 0.93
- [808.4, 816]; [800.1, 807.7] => 0.95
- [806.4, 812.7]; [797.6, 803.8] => 0.91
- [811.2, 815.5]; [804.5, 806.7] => 1.04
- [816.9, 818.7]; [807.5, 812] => 1.10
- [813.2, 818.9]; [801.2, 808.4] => 0.99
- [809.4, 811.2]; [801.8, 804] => 0.86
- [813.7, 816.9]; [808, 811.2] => 1.03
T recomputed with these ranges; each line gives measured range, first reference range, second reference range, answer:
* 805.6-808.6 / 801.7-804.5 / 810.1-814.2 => 0.021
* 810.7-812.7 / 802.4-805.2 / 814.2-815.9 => 0.100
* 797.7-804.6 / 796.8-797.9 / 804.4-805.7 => -0.080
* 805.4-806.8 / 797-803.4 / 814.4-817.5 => 0.091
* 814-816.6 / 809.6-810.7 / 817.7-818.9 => 0.052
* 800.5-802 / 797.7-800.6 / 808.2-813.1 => 0.008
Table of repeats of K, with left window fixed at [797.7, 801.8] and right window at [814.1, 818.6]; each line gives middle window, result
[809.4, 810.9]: 0.13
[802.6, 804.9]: 0.03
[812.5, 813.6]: 0.02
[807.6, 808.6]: -0.04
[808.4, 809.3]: 0.09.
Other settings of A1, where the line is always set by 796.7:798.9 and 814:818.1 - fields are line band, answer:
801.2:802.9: -0.18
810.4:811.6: 0.12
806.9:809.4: 0.04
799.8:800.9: 0.05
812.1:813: 0.07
